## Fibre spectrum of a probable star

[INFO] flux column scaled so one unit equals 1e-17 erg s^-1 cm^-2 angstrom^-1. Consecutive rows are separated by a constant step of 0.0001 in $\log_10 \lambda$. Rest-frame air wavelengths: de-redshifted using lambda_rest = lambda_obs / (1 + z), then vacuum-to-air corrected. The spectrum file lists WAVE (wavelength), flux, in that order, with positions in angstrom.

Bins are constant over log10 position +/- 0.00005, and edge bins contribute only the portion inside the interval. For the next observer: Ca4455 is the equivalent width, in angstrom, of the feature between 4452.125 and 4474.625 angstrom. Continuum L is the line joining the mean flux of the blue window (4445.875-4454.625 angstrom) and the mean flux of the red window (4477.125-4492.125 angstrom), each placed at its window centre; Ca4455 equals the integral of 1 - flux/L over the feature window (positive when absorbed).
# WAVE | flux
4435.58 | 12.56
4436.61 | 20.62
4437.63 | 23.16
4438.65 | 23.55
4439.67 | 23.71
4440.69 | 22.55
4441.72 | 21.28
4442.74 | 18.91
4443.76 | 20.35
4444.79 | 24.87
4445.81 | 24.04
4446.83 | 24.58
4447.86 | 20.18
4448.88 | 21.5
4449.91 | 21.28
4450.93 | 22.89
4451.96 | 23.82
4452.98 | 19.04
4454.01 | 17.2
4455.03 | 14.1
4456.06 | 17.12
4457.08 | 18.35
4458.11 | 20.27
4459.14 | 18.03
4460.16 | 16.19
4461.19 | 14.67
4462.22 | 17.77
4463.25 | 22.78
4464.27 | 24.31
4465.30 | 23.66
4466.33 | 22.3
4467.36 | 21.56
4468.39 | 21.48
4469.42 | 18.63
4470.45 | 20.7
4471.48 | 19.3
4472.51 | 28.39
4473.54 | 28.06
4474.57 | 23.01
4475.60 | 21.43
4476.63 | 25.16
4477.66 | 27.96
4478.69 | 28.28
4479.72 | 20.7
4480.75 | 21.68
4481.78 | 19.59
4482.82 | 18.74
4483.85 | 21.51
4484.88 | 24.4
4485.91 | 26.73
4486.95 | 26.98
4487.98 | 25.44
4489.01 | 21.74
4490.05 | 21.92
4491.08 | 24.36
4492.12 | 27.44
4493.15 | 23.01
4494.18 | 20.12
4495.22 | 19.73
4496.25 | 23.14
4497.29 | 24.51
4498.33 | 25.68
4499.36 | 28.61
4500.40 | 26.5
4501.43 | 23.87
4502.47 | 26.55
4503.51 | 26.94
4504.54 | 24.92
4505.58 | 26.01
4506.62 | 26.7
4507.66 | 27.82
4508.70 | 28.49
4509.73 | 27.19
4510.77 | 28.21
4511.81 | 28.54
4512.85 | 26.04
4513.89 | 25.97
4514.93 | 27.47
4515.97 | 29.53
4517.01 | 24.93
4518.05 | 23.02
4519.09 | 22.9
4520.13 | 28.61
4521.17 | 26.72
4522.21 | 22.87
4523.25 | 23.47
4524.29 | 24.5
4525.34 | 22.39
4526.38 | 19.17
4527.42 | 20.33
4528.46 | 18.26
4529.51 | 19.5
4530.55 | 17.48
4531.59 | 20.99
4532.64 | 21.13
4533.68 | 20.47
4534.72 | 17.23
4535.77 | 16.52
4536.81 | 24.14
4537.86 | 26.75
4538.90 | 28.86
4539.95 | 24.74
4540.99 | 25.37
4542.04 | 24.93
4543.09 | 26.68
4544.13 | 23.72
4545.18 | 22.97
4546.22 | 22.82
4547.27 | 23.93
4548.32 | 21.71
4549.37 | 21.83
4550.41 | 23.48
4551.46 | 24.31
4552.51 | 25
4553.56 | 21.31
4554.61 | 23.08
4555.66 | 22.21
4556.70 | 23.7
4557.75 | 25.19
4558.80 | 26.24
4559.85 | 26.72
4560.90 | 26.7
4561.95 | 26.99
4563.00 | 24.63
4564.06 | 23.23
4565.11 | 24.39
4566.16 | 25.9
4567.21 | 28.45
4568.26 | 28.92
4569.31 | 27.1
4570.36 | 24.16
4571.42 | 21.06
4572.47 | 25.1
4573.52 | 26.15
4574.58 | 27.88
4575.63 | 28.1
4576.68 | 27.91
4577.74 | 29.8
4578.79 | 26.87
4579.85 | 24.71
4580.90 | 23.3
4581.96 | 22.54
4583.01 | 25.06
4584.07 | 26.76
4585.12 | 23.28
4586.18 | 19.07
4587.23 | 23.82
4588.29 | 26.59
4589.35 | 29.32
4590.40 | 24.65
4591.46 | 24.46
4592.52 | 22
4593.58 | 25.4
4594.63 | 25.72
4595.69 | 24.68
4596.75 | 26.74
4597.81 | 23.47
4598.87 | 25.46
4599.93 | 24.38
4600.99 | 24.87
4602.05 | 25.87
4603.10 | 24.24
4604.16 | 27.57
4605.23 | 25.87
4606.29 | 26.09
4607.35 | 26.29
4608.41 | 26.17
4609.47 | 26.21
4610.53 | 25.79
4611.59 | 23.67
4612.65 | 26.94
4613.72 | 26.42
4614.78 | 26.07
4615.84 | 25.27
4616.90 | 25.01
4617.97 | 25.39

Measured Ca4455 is 2.0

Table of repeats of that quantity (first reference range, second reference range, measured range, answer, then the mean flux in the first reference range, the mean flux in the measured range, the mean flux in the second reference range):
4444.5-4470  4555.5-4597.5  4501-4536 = -1.7 angstrom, 20.4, 24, 25.4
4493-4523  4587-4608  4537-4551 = 0.6 angstrom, 25.7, 24.4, 25.4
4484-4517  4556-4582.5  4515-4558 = 4.3 angstrom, 25.6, 23.1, 25.8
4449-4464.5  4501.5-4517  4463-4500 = -1.1 angstrom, 19.2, 23.4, 27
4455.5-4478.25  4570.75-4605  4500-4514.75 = -2.6 angstrom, 21.4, 26.7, 25.2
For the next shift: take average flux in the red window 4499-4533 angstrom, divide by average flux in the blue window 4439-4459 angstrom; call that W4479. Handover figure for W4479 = 1.2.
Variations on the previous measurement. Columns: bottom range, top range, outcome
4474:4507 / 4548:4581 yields 1.04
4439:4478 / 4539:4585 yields 1.17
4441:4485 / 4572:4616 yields 1.19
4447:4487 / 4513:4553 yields 1.08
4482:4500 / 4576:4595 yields 1.06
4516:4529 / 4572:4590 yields 1.10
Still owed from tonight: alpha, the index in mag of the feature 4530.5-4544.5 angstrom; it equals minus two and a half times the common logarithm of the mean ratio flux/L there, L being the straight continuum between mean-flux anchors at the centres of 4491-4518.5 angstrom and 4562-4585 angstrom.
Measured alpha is 0.13 mag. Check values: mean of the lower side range 25.8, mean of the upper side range 25.8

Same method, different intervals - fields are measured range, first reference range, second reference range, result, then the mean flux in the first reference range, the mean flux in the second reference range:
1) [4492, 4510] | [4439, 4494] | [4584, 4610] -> -0.115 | 22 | 25.1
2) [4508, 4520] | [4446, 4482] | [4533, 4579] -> -0.153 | 21.4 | 24.7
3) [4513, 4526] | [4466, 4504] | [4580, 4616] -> -0.046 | 23.7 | 25.1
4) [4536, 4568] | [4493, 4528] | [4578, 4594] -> 0.009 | 25.1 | 24.6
